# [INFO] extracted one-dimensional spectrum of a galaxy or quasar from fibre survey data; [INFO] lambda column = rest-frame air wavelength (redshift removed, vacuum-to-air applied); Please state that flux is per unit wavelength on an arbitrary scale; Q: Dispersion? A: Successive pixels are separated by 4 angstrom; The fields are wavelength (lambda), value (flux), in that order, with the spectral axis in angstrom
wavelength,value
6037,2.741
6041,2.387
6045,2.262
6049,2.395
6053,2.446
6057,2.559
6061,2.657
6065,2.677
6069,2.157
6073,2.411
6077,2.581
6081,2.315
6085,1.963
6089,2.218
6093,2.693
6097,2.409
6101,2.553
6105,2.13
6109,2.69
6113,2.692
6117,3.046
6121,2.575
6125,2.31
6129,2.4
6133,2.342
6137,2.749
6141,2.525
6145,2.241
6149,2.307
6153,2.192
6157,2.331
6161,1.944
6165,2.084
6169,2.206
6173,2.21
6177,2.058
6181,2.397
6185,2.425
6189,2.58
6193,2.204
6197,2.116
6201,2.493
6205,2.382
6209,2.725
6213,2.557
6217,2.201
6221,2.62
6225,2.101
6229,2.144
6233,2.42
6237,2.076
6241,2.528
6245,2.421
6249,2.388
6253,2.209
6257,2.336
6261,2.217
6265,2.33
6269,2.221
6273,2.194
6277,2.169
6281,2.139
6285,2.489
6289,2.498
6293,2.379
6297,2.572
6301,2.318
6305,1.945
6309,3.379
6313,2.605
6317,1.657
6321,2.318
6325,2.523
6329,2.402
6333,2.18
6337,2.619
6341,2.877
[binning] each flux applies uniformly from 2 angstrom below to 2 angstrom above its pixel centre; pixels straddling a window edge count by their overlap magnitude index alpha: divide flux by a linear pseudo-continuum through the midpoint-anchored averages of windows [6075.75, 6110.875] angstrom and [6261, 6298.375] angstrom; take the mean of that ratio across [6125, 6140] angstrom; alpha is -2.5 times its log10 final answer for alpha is -0.04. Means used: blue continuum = 2.39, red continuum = 2.32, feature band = 2.47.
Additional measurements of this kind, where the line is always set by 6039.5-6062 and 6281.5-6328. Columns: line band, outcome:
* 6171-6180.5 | 0.12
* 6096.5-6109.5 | 0.01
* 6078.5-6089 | 0.12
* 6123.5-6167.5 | 0.06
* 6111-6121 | -0.16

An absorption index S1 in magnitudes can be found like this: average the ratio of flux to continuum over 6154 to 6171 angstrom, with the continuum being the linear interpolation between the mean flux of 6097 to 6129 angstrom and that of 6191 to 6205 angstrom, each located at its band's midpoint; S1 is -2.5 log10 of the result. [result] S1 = 0.12 mag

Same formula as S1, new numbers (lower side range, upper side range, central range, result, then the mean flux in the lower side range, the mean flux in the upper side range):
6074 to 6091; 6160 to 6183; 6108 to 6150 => -0.146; 2.28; 2.16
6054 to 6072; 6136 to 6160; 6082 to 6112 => 0.025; 2.5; 2.36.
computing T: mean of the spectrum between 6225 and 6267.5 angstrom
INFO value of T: 2.3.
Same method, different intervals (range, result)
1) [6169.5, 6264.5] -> 2.34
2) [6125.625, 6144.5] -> 2.47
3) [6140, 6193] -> 2.26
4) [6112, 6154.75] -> 2.49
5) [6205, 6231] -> 2.39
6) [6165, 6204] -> 2.29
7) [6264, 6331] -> 2.36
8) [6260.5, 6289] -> 2.27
